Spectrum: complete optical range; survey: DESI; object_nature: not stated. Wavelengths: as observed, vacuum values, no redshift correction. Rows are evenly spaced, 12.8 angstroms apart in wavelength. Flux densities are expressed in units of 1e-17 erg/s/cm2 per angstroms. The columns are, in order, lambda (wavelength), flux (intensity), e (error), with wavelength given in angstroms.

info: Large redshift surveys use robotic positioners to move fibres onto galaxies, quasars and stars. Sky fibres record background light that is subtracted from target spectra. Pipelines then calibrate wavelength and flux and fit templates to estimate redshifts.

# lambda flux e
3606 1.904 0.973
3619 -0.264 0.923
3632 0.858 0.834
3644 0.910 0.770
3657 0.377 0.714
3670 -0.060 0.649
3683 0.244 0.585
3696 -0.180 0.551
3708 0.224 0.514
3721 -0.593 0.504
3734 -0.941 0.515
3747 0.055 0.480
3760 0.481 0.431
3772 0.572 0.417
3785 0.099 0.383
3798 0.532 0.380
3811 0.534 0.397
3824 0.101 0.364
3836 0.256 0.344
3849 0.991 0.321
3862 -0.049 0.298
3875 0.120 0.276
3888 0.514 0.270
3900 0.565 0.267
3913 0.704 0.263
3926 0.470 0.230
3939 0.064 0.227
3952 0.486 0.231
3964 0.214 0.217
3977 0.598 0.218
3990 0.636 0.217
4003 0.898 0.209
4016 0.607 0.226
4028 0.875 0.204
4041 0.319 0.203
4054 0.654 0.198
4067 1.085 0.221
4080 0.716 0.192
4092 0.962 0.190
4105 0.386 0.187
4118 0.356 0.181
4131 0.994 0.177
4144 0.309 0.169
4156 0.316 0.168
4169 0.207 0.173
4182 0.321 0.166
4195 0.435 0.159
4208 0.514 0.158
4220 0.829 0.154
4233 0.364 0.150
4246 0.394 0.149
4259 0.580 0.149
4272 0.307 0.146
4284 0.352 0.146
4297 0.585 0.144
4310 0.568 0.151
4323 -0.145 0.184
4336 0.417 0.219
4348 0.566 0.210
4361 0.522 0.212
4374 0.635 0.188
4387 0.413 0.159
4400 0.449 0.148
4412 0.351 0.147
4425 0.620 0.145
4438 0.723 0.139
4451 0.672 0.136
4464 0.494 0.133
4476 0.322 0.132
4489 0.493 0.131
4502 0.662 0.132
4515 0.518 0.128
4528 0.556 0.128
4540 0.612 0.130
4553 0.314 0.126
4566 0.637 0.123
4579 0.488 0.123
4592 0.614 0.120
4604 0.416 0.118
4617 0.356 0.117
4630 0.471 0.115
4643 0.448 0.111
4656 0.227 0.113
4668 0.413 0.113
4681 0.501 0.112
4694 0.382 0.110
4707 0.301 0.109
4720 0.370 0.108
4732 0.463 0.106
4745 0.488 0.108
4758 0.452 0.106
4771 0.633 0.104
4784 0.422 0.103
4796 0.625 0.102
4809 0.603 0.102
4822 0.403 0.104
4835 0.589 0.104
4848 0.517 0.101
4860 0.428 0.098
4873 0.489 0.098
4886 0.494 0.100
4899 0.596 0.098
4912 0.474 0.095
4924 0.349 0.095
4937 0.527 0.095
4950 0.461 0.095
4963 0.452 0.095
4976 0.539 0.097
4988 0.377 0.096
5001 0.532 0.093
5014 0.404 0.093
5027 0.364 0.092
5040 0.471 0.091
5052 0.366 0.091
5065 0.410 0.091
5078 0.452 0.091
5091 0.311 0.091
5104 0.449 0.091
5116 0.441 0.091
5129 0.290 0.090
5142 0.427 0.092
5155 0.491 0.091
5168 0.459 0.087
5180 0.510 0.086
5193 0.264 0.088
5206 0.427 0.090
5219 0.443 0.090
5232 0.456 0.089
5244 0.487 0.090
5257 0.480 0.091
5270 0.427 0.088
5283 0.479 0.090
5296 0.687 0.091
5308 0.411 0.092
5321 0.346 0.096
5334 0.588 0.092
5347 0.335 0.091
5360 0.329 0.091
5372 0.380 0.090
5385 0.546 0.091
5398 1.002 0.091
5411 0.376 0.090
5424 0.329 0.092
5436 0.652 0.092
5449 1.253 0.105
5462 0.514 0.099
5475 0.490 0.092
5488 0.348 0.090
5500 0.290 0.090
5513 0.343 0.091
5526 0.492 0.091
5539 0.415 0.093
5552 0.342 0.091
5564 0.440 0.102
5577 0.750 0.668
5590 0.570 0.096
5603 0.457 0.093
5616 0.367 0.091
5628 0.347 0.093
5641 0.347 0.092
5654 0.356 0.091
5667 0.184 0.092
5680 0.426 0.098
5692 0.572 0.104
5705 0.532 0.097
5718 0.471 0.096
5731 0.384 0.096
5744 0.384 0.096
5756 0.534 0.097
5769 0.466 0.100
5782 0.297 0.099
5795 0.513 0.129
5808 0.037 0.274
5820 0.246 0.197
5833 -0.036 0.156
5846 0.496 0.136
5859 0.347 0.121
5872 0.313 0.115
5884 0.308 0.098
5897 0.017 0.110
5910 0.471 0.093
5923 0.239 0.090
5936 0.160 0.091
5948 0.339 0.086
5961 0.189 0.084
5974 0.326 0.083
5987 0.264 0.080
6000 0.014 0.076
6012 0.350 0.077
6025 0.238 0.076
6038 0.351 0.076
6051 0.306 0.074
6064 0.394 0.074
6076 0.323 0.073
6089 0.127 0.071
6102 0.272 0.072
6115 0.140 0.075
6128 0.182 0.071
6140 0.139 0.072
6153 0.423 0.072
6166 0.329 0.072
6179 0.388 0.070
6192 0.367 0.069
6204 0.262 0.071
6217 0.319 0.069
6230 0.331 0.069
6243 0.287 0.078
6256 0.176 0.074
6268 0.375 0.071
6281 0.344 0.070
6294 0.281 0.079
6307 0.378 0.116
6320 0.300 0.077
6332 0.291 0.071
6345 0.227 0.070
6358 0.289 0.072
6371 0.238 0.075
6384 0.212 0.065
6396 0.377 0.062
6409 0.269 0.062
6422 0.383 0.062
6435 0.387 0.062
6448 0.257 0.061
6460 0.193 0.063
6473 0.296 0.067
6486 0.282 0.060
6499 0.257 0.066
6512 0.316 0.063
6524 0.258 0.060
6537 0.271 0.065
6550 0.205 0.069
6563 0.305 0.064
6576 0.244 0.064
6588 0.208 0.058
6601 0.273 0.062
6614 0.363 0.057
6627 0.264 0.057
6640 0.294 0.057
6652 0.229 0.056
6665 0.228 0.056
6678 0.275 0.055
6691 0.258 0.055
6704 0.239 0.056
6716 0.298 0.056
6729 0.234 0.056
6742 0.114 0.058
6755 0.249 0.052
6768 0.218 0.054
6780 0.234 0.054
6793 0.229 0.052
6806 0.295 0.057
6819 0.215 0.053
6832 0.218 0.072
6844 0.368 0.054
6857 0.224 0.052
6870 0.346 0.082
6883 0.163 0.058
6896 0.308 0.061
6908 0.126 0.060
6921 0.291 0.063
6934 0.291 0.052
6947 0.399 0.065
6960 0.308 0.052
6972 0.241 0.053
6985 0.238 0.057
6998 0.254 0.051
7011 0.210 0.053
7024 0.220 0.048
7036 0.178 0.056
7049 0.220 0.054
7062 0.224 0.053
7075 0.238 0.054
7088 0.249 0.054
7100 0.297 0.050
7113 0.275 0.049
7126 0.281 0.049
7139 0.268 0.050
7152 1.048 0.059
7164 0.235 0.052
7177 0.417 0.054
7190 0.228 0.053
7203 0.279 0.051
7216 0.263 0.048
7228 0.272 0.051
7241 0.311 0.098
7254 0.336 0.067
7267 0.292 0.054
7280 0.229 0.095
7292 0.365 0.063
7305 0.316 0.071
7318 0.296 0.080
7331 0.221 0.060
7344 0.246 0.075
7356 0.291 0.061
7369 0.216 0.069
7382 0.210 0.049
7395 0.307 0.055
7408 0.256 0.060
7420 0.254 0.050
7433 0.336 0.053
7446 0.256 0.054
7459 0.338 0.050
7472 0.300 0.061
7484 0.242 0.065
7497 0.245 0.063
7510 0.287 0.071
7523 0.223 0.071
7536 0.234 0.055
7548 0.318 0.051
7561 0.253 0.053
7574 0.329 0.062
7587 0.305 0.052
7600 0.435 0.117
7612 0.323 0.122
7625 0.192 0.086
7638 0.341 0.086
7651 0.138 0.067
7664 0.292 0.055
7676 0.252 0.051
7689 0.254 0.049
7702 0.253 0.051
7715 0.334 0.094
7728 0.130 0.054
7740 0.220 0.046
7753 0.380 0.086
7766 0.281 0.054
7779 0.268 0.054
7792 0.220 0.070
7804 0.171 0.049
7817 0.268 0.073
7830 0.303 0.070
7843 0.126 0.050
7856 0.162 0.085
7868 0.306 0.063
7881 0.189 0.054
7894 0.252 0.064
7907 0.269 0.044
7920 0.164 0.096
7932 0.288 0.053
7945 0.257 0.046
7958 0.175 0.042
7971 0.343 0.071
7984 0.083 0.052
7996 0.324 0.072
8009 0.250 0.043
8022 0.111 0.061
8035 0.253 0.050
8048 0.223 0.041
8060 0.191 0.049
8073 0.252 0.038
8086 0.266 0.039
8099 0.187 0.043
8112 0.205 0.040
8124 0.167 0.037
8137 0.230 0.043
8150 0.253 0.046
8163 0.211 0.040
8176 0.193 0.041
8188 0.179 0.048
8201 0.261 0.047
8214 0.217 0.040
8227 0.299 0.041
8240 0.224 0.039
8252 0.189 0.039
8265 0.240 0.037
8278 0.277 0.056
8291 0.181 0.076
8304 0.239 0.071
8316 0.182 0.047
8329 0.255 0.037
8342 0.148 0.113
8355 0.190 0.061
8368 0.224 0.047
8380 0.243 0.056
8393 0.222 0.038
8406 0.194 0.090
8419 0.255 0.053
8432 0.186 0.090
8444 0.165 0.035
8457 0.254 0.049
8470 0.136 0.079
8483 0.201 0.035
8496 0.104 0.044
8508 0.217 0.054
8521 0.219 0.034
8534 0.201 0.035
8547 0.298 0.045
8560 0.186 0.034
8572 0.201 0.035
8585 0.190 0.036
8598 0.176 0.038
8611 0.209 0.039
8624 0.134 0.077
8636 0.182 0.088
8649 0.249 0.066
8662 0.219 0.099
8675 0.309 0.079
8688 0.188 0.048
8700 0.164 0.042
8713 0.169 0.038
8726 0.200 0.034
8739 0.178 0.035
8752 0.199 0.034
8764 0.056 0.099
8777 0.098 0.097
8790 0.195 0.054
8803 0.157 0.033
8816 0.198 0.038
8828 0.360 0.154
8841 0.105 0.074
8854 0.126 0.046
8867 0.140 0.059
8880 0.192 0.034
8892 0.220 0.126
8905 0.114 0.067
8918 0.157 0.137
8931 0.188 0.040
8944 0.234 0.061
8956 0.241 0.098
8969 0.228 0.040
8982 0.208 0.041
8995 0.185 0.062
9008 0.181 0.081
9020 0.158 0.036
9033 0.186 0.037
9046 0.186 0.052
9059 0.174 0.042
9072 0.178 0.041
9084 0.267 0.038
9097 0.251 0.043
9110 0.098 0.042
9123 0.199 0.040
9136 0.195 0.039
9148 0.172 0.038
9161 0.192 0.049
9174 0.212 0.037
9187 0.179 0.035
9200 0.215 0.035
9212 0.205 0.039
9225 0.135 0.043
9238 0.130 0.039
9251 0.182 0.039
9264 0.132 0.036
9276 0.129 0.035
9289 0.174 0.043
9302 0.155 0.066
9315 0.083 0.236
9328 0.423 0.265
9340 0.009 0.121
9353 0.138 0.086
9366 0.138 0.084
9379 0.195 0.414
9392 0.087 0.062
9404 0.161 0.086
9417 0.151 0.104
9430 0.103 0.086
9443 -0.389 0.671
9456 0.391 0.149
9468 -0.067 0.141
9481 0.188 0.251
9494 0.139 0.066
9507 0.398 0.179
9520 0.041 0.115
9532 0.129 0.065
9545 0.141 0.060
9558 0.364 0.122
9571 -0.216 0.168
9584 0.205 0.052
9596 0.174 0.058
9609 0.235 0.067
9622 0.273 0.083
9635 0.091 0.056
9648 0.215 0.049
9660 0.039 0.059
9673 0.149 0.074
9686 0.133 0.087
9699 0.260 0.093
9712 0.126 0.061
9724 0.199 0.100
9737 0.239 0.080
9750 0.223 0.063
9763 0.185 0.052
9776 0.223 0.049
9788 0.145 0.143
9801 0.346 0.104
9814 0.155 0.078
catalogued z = 0.09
